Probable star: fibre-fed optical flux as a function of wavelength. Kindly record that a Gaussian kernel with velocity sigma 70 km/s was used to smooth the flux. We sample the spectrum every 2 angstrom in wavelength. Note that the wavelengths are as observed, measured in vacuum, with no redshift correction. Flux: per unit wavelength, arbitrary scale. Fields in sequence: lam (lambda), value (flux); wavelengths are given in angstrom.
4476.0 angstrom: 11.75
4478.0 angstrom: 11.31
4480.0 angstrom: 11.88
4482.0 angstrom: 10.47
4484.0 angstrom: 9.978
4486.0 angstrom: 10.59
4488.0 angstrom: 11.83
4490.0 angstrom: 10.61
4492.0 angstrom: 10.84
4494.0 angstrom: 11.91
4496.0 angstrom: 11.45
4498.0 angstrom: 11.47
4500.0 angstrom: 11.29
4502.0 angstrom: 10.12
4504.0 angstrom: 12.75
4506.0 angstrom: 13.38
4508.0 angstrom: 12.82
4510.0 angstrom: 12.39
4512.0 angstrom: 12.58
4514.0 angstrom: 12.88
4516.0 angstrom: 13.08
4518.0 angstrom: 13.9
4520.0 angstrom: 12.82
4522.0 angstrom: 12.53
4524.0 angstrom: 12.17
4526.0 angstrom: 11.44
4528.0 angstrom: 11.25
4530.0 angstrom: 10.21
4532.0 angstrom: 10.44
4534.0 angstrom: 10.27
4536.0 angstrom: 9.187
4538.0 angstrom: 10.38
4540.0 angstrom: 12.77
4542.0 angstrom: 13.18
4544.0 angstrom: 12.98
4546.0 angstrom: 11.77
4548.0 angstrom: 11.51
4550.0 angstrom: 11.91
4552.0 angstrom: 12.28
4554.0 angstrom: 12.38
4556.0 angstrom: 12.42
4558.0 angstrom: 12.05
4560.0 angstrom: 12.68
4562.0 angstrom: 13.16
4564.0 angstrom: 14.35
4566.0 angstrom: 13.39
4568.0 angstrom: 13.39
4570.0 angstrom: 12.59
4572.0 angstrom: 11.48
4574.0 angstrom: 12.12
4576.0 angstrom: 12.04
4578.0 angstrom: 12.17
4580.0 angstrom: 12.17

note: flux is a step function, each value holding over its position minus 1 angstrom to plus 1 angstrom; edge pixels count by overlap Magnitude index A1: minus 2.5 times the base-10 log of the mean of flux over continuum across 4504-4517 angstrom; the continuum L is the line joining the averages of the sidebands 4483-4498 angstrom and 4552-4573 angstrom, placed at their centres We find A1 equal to -0.12 mag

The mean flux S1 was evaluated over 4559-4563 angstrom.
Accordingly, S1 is 12.9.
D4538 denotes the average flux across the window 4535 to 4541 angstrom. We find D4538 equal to 10.8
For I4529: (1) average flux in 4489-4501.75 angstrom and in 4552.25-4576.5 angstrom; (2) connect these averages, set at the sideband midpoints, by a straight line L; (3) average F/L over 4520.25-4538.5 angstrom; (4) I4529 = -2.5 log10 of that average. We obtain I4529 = 0.09 mag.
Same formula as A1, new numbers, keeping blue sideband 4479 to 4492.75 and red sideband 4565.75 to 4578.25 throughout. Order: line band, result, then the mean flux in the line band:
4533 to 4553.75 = 0.02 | 11.7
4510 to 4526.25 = -0.11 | 12.7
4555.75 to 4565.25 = -0.07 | 13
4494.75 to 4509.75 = -0.07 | 11.9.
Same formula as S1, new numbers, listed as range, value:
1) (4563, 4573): 13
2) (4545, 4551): 11.7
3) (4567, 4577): 12.3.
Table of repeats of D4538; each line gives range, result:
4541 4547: 12.6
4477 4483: 11.2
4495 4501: 11.4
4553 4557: 12.4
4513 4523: 13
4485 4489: 11.2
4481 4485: 10.2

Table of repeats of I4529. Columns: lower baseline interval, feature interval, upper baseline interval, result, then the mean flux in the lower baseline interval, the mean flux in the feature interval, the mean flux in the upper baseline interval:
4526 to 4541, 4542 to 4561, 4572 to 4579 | -0.09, 10.7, 12.3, 12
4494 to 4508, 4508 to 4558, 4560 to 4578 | 0.03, 11.8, 12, 12.8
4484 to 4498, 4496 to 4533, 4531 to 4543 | -0.09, 11.1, 12.1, 11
